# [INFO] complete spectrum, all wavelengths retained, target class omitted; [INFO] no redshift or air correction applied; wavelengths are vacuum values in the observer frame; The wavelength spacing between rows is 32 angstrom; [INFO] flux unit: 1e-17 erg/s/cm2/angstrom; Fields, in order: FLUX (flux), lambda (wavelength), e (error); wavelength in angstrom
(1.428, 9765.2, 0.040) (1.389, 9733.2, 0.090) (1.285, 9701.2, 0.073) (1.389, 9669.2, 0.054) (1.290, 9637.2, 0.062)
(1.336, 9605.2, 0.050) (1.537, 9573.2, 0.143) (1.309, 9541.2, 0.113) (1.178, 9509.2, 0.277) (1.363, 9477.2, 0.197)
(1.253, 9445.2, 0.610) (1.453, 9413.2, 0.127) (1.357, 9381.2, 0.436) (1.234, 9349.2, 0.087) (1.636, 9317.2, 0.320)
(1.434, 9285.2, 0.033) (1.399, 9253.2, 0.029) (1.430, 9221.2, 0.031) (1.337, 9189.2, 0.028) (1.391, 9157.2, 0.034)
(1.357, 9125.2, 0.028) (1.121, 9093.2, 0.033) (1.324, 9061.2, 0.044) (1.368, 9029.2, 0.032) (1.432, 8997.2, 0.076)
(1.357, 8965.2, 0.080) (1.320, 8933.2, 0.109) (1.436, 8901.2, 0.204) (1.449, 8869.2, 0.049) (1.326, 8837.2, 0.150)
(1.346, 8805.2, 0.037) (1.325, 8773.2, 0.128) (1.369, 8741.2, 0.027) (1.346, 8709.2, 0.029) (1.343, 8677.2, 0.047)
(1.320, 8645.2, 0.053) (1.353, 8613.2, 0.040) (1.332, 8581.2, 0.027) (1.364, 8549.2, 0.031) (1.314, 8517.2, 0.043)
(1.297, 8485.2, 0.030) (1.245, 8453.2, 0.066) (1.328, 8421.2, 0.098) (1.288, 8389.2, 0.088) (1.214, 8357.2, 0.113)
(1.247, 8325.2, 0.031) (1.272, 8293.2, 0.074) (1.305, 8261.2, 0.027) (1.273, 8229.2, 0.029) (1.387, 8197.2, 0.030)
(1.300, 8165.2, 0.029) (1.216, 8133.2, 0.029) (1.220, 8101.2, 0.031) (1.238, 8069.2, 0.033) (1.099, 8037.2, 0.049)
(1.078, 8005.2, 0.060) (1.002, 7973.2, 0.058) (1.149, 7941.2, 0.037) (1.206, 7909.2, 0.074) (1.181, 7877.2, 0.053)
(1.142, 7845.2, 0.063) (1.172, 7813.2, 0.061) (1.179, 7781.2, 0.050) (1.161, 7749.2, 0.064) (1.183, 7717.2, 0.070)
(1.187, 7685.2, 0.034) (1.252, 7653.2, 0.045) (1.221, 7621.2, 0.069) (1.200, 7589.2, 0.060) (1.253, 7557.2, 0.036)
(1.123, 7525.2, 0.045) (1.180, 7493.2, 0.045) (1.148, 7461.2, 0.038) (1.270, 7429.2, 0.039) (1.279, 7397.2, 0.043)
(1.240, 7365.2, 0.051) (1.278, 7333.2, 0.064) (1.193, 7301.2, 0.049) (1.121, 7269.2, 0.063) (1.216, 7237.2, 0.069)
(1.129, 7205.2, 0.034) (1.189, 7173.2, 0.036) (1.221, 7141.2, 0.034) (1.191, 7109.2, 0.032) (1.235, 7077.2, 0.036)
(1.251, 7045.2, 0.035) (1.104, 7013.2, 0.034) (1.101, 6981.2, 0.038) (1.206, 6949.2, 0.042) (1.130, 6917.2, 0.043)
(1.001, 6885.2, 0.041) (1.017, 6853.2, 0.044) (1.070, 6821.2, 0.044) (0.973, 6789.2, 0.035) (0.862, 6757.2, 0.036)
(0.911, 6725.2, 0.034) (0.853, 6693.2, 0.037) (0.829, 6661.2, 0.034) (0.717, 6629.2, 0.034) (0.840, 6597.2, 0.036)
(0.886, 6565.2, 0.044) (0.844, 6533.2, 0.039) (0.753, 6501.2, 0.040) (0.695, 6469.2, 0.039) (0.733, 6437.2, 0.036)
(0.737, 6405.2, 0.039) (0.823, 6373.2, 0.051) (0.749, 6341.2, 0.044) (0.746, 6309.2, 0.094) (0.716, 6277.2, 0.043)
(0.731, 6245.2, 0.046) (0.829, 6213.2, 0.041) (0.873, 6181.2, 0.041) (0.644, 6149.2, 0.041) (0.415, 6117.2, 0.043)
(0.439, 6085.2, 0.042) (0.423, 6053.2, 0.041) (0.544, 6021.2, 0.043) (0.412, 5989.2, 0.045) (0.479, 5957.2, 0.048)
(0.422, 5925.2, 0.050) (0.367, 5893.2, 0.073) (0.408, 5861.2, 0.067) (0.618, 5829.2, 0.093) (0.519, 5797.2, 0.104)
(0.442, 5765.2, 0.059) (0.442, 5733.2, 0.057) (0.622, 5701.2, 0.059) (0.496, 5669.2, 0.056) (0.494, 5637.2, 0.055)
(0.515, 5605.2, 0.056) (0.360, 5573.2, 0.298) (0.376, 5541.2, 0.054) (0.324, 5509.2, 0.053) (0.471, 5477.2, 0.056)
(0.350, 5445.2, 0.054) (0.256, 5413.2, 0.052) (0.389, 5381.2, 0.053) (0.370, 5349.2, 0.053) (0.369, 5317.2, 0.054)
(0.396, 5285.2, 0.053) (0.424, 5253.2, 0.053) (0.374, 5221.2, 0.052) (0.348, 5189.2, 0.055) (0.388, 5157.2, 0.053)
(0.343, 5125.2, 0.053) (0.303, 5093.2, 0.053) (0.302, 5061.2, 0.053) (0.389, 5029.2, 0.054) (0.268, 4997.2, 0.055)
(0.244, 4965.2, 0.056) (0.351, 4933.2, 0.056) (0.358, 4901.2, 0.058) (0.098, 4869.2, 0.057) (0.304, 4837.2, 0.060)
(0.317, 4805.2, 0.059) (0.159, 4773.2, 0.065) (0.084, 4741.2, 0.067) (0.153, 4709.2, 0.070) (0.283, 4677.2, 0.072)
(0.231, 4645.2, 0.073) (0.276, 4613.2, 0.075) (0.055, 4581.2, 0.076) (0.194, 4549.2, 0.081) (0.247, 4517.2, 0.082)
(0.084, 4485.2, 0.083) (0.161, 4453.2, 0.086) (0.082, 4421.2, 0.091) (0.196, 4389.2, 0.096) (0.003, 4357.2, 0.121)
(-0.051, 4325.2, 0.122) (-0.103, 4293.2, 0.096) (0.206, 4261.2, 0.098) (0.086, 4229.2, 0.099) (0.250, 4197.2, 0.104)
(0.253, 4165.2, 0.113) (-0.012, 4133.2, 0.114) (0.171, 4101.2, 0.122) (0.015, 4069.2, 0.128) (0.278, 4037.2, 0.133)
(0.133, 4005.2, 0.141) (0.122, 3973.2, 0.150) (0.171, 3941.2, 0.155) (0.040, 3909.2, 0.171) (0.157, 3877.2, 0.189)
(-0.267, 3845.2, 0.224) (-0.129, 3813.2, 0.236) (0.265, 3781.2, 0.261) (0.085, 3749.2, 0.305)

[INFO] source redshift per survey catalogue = 0.543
